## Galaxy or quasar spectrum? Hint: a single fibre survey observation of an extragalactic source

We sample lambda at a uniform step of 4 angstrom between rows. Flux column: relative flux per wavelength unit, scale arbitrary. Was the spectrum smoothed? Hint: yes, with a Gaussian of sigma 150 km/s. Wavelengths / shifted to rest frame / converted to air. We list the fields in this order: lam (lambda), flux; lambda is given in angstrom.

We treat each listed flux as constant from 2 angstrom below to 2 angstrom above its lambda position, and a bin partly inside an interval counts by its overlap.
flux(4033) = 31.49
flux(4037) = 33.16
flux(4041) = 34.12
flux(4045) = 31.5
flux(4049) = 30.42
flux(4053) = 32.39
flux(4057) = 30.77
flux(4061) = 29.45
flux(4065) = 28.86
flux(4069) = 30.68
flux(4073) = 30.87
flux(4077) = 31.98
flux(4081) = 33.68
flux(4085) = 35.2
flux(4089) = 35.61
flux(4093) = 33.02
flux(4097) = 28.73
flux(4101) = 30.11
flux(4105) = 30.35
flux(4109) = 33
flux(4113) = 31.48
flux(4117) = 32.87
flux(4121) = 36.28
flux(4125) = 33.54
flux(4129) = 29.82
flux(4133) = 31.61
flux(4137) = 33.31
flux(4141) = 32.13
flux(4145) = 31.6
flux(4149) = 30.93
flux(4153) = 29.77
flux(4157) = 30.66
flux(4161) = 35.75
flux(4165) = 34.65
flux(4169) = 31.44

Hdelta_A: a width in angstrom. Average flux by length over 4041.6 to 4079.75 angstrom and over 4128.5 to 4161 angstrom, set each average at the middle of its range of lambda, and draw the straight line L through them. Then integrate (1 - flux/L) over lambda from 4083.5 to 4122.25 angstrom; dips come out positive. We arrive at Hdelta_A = -1.6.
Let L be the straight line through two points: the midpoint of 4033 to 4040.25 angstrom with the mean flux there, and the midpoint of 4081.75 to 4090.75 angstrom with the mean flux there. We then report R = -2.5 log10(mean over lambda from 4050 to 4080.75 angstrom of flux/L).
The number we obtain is 0.11 mag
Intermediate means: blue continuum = 32.9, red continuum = 35.2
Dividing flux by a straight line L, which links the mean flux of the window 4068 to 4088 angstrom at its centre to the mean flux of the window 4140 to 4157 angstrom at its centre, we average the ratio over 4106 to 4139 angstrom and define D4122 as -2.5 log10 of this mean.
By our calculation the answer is -0.035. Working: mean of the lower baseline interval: 32.7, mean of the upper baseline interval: 31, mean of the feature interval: 32.7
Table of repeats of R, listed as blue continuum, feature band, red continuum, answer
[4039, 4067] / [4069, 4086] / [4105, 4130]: -0.028 mag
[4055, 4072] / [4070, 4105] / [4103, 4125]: -0.031 mag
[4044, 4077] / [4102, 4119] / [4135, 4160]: -0.022 mag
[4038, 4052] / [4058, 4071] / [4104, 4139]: 0.087 mag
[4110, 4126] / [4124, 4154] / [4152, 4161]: 0.028 mag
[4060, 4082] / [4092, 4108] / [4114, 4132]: 0.051 mag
